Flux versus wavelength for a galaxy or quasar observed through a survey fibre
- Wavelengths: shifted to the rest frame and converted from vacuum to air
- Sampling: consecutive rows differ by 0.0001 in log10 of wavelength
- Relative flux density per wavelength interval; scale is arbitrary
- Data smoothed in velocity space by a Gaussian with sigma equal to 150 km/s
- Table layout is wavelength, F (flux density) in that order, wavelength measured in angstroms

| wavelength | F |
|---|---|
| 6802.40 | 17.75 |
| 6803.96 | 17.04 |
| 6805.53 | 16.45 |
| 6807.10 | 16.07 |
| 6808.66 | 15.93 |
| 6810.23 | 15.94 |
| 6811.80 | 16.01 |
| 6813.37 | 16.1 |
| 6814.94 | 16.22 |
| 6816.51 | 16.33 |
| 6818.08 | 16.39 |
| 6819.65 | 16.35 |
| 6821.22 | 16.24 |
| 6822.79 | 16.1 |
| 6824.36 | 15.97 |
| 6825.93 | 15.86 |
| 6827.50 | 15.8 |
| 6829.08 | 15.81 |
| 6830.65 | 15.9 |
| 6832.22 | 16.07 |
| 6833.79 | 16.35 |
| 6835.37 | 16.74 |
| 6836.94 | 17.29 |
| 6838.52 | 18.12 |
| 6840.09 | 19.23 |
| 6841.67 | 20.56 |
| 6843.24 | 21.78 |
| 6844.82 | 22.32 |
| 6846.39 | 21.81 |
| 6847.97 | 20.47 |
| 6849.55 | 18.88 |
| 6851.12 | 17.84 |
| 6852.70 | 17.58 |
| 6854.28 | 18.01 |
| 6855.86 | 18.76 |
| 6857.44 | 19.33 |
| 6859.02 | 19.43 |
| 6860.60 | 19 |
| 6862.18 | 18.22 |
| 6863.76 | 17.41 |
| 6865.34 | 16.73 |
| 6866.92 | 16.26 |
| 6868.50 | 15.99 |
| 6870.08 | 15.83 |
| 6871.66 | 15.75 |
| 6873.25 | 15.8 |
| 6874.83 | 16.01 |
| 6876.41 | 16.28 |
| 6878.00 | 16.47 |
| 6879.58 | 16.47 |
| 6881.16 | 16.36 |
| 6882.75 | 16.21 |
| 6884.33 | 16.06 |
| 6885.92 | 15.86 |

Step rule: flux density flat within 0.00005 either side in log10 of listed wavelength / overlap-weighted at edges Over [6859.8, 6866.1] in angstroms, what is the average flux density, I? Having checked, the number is 17.8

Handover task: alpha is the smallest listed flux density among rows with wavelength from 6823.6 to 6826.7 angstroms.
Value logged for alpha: 15.86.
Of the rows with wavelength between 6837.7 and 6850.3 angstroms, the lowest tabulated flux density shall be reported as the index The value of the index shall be 18.12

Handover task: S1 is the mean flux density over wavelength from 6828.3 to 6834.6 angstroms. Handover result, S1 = 16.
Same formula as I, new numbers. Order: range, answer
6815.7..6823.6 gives 16.3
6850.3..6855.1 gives 17.8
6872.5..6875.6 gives 15.9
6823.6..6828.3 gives 15.9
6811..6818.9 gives 16.2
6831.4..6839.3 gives 16.9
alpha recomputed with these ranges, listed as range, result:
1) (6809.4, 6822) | 15.94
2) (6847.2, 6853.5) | 17.58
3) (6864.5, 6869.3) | 15.99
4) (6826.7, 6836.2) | 15.8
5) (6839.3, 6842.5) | 19.23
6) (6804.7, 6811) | 15.93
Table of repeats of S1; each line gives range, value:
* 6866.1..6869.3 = 16.2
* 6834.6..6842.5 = 18.4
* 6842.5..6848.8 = 21.6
